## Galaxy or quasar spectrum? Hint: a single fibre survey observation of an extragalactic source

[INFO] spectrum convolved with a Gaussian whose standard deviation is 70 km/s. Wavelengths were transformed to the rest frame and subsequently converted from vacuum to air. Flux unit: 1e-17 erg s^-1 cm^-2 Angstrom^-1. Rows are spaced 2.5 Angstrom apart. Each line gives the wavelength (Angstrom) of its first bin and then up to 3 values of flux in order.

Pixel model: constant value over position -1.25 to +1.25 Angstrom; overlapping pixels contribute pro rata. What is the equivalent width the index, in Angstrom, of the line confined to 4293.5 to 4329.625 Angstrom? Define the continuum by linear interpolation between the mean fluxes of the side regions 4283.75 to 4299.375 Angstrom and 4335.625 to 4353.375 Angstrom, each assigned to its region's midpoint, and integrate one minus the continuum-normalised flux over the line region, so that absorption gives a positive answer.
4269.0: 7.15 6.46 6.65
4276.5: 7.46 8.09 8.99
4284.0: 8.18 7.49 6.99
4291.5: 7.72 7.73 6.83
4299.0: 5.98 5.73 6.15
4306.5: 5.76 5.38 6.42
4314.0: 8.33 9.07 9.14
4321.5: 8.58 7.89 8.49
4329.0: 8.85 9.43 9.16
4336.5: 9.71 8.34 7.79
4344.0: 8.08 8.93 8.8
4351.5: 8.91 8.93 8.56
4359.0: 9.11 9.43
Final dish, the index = 2.31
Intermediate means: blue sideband 7.29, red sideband 8.64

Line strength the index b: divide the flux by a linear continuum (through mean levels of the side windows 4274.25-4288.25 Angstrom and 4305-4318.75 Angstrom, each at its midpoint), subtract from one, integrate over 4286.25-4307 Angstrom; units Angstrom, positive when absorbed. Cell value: 2.3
